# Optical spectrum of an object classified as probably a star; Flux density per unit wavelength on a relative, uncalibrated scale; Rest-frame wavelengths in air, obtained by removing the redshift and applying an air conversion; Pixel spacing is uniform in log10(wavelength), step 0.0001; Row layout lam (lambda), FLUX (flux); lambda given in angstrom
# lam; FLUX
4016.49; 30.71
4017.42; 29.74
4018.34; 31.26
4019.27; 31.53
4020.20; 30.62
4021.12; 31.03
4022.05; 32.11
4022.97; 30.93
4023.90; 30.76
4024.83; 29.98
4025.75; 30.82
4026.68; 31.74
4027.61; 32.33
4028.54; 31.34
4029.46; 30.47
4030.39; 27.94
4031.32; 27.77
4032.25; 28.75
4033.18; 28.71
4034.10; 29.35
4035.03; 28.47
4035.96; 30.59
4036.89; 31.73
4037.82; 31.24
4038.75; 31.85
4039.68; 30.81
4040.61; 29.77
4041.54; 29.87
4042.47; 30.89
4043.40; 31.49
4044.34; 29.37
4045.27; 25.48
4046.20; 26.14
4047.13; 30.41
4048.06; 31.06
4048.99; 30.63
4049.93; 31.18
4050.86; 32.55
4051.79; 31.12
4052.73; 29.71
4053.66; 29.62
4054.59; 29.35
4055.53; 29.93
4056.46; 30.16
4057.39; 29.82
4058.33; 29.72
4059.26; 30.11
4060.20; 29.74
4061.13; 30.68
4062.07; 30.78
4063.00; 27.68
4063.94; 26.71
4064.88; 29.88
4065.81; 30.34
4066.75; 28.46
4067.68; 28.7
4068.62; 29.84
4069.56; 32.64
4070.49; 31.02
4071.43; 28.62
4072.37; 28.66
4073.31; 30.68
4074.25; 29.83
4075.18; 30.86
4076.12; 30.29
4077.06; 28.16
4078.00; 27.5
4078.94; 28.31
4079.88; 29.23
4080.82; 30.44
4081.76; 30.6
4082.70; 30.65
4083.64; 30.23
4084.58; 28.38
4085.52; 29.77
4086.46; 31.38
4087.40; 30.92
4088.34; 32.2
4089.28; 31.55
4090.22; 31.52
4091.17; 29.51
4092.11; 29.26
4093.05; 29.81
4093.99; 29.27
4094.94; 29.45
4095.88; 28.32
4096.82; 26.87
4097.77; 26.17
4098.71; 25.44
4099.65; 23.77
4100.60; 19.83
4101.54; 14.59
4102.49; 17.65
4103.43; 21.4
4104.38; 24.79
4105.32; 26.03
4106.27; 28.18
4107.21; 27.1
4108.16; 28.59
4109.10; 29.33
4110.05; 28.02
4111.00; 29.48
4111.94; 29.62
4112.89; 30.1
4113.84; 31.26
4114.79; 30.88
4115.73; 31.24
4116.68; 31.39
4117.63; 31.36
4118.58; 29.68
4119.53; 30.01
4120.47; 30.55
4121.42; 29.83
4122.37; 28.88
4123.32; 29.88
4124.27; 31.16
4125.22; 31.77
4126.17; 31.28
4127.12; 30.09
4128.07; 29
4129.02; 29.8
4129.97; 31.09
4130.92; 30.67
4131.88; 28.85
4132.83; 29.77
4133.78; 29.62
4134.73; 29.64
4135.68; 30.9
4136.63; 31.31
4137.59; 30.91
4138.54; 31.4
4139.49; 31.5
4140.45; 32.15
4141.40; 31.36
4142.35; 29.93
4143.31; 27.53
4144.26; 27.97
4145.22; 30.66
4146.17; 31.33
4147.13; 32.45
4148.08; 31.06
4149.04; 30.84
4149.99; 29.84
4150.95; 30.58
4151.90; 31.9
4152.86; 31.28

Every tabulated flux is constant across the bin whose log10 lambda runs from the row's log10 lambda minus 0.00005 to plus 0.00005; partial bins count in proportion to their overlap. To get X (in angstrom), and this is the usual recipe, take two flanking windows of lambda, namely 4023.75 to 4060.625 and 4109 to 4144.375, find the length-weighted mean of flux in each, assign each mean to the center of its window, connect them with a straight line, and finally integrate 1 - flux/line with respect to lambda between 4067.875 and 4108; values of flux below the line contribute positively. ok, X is 2.7 angstrom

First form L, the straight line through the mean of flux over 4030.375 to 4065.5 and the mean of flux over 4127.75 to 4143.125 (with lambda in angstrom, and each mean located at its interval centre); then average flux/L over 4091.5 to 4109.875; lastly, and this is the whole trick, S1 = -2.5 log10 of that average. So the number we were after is 0.18 mag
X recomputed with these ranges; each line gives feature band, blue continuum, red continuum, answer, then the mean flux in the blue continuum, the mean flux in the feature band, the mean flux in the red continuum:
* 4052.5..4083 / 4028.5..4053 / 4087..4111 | -1.3 angstrom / 29.9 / 29.7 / 26.8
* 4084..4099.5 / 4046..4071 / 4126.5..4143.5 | 0.5 angstrom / 30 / 29.3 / 30.4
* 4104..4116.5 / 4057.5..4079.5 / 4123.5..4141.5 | 0.6 angstrom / 29.5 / 28.9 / 30.6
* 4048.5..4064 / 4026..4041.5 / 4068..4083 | 0.0 angstrom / 30.2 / 30.1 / 29.8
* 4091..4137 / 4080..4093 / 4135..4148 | 3.3 angstrom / 30.4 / 28.4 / 30.7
